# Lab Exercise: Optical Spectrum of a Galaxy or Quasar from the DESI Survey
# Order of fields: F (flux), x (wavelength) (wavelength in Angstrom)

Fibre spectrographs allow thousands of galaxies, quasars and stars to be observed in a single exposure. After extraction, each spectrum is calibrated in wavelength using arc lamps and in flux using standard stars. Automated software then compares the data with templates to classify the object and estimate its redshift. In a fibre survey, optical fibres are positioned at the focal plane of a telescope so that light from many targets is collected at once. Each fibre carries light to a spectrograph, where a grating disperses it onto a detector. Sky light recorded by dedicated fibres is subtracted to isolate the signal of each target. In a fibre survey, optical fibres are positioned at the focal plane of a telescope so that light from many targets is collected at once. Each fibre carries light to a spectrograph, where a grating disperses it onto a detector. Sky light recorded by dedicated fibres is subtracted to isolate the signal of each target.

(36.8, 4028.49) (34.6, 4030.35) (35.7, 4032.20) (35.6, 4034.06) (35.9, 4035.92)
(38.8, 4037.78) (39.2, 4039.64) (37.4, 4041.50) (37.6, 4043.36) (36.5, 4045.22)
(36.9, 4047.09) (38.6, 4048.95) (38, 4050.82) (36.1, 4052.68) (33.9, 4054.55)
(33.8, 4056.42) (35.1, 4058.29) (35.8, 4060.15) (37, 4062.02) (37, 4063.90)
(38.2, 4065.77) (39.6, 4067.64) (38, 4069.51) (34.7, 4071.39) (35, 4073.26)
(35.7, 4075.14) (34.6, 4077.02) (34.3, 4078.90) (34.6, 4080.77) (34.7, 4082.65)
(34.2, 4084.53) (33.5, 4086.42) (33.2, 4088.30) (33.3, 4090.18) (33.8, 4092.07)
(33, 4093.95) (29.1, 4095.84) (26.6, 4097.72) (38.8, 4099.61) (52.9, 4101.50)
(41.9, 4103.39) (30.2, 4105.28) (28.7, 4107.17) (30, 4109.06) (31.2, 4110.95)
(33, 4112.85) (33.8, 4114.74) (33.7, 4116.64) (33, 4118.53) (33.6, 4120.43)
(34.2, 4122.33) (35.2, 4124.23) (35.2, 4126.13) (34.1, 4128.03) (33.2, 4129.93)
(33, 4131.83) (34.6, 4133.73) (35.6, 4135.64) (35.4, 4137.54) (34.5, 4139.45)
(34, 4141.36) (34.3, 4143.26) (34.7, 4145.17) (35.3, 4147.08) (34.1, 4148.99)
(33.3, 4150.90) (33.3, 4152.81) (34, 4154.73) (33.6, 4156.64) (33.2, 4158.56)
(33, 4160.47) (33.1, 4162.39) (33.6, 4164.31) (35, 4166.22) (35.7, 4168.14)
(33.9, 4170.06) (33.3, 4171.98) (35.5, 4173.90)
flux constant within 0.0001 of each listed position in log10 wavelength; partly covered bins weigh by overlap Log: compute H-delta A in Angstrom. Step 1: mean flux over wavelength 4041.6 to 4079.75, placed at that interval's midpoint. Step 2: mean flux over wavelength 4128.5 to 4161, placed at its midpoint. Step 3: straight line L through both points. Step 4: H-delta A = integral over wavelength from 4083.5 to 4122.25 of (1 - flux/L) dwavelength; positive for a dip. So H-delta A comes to 1.46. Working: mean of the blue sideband 36.3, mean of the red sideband 34.1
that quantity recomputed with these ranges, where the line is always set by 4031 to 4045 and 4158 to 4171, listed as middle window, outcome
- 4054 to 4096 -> 1.40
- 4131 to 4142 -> 0.04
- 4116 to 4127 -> 0.28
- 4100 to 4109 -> -0.54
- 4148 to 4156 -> 0.14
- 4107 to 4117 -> 0.97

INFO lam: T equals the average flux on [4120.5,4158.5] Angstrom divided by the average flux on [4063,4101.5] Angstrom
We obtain 1.0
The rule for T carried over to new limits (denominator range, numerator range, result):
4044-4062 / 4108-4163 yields 0.93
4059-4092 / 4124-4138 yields 0.97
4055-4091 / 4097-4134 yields 0.97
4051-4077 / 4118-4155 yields 0.95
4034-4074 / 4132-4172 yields 0.93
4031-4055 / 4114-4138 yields 0.92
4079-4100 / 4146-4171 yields 1.03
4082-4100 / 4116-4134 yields 1.04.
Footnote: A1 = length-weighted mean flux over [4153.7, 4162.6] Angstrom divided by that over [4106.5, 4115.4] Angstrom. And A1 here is 1.1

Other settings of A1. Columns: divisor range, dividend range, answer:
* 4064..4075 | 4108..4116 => 0.87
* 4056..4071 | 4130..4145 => 0.93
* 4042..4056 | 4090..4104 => 0.99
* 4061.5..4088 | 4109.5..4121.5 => 0.92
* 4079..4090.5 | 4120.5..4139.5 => 1.01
